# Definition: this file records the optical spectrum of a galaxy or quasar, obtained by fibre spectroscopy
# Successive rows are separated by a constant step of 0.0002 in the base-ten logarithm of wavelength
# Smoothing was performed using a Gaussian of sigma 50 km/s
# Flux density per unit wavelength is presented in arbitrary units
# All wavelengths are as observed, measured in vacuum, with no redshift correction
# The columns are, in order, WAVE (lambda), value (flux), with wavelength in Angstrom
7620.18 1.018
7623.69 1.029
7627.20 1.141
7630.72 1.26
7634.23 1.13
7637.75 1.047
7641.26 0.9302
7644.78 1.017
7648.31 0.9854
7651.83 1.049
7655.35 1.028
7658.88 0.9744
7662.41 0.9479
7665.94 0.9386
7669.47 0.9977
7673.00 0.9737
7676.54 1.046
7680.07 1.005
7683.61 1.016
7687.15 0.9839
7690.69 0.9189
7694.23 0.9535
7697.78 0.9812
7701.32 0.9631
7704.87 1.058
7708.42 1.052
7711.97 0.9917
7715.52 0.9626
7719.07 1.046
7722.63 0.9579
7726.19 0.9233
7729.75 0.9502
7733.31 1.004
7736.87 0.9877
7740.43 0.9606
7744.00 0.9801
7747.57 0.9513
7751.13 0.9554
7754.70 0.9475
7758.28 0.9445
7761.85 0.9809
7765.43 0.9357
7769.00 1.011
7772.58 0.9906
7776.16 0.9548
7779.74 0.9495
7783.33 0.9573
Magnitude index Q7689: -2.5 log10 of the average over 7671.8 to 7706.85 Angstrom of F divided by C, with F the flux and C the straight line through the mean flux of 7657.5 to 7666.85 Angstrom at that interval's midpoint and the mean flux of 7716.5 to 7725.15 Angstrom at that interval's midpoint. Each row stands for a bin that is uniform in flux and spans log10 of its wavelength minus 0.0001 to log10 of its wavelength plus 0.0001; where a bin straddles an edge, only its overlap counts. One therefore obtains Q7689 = -0.02 mag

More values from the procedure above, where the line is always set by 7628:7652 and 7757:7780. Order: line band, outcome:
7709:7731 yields 0.03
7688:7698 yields 0.08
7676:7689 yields 0.02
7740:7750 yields 0.02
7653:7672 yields 0.07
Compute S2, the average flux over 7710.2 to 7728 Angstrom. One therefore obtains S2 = 0.976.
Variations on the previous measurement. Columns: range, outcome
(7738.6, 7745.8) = 0.97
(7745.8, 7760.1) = 0.95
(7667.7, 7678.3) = 1.01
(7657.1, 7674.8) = 0.966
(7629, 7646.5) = 1.08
